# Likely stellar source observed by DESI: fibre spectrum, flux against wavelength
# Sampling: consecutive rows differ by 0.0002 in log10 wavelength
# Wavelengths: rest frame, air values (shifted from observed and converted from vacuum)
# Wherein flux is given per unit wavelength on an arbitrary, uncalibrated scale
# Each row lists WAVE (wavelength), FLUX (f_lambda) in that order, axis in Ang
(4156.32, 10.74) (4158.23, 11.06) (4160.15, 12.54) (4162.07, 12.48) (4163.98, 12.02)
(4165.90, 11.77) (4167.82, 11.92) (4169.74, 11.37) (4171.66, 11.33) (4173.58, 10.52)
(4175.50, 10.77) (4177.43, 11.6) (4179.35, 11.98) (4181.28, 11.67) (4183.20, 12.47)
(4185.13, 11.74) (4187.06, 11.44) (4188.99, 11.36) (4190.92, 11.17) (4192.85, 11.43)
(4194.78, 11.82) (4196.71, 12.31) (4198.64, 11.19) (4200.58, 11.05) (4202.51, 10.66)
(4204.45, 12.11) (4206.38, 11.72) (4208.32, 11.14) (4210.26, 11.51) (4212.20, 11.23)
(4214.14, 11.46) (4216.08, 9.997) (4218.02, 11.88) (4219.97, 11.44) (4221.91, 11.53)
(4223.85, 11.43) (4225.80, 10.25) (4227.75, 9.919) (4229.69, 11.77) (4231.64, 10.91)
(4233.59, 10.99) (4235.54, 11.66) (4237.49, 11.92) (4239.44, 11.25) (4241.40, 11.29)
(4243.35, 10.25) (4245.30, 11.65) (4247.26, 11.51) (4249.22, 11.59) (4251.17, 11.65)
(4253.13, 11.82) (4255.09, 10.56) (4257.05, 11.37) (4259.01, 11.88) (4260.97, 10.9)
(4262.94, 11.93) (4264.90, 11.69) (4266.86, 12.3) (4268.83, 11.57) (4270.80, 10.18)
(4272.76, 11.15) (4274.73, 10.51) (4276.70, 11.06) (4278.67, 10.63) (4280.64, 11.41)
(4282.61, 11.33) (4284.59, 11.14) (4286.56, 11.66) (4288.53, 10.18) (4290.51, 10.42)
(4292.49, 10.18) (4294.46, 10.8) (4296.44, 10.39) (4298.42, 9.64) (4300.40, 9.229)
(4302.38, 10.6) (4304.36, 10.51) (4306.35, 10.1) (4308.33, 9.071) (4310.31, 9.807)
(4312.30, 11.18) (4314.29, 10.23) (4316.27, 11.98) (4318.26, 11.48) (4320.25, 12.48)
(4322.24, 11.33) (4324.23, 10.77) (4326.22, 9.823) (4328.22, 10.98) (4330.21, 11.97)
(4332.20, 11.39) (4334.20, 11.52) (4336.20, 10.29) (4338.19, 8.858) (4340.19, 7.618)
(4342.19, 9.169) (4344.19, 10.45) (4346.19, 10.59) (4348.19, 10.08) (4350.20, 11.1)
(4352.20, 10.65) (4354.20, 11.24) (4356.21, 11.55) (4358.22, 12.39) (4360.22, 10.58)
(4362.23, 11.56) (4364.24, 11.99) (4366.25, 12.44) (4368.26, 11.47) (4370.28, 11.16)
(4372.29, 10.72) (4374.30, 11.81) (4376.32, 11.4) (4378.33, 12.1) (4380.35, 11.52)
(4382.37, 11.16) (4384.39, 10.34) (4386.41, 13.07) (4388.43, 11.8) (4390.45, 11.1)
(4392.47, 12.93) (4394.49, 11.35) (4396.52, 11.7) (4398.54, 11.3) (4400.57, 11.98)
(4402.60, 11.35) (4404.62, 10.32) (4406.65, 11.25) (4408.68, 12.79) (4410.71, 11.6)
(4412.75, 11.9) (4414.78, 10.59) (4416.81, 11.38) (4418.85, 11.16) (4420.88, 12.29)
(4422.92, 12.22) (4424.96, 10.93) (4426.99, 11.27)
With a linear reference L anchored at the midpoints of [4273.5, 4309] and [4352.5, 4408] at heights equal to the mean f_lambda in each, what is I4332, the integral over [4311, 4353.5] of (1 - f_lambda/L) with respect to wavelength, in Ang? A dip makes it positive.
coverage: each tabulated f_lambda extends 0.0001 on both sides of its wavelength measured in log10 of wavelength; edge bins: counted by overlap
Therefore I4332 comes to 1.2 Ang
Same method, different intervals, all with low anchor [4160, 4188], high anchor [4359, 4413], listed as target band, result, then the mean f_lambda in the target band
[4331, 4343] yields 1.8 Ang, 9.86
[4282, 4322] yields 3.4 Ang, 10.6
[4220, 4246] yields 1.1 Ang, 11.1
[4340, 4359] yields 1.7 Ang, 10.6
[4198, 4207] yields 0.3 Ang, 11.3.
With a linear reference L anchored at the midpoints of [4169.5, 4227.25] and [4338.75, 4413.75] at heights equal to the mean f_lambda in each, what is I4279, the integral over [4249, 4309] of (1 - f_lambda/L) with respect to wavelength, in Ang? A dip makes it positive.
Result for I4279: 2.35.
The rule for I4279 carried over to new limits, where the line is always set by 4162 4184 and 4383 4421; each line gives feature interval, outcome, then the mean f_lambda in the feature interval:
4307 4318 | 1.02 Ang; 10.5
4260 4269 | -0.07 Ang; 11.7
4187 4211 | 0.34 Ang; 11.5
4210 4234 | 1.07 Ang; 11.1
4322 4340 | 1.53 Ang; 10.6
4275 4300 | 1.94 Ang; 10.7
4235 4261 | 0.48 Ang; 11.4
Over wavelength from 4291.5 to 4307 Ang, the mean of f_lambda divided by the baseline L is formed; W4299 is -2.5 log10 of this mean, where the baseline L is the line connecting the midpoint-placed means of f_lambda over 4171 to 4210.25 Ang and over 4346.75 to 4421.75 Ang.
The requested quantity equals 0.13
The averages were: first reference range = 11.5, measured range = 10.2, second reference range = 11.5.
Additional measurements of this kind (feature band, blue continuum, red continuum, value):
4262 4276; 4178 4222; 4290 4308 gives -0.08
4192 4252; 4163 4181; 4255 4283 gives 0.01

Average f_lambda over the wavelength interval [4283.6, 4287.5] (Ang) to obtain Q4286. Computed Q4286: 11.4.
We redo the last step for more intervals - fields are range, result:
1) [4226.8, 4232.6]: 10.9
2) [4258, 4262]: 11.4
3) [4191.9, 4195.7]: 11.6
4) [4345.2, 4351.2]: 10.6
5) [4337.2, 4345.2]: 9.02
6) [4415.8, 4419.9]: 11.3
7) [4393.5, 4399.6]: 11.4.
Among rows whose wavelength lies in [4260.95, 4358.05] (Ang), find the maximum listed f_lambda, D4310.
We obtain 12.48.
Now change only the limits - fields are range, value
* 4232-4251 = 11.92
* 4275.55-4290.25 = 11.66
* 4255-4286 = 12.3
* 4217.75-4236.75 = 11.88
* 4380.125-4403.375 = 13.07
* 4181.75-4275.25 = 12.47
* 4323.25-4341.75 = 11.97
